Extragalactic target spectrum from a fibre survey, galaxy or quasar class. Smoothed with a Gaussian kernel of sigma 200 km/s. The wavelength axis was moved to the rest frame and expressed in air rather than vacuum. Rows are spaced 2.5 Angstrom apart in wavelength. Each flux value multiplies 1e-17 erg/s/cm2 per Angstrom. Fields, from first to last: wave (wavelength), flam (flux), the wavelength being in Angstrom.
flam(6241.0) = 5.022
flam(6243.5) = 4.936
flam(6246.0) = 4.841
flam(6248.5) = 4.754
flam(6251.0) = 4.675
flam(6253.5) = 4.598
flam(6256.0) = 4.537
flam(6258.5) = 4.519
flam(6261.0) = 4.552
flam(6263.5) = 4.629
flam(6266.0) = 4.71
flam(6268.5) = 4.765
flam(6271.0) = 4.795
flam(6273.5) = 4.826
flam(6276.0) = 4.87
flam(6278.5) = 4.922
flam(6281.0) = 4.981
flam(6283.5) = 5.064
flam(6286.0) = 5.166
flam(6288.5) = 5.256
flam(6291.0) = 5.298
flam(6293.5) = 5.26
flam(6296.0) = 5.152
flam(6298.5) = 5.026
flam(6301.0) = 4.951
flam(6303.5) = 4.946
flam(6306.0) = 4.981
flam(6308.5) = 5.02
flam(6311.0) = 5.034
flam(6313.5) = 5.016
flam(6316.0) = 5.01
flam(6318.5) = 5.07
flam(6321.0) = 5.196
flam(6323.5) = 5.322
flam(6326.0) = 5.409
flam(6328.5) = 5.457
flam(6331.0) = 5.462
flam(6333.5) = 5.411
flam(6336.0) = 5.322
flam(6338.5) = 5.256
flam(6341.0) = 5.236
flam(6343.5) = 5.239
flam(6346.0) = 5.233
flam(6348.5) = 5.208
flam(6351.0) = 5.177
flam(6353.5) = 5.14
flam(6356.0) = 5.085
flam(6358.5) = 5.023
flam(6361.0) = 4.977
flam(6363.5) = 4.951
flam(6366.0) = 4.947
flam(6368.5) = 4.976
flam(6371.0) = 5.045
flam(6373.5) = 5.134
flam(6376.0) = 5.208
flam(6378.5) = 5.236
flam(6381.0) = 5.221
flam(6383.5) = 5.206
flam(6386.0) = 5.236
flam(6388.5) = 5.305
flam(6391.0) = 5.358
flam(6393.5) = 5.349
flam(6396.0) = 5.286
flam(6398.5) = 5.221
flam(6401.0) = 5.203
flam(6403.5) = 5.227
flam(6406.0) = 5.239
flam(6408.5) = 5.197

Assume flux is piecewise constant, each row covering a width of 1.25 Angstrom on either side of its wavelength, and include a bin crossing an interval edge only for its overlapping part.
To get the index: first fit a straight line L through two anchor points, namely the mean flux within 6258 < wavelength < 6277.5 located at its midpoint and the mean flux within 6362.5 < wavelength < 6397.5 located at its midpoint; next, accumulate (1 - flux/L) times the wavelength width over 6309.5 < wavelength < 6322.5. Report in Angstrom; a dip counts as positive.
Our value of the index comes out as -0.4 Angstrom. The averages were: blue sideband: 4.72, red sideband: 5.18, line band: 5.07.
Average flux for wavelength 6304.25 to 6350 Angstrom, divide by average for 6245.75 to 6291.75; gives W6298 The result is 1.08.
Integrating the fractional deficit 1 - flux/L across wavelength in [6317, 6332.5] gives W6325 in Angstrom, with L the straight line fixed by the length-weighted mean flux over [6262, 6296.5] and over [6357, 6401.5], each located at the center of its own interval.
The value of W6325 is -0.79 Angstrom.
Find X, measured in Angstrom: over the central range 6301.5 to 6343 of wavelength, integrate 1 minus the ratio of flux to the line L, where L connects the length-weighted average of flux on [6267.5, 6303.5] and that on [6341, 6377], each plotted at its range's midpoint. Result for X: -1.08 Angstrom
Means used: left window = 5.02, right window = 5.1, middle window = 5.19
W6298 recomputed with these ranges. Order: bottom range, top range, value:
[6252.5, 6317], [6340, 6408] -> 1.05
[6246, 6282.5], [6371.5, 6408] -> 1.11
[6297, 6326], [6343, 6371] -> 1.00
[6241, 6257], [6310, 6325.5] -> 1.08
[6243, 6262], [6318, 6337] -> 1.14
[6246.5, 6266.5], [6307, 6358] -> 1.13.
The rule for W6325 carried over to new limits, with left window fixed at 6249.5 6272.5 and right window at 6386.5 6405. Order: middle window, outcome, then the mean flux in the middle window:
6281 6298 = -1.41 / 5.18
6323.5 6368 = -1.48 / 5.21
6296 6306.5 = -0.35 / 5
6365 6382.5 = 0.20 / 5.11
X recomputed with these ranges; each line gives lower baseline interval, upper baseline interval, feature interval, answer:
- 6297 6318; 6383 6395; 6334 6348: -0.4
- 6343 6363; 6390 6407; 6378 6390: 0.0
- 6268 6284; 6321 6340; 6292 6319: 0.5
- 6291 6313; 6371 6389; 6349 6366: 0.3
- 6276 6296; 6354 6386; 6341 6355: -0.3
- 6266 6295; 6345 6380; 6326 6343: -1.0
